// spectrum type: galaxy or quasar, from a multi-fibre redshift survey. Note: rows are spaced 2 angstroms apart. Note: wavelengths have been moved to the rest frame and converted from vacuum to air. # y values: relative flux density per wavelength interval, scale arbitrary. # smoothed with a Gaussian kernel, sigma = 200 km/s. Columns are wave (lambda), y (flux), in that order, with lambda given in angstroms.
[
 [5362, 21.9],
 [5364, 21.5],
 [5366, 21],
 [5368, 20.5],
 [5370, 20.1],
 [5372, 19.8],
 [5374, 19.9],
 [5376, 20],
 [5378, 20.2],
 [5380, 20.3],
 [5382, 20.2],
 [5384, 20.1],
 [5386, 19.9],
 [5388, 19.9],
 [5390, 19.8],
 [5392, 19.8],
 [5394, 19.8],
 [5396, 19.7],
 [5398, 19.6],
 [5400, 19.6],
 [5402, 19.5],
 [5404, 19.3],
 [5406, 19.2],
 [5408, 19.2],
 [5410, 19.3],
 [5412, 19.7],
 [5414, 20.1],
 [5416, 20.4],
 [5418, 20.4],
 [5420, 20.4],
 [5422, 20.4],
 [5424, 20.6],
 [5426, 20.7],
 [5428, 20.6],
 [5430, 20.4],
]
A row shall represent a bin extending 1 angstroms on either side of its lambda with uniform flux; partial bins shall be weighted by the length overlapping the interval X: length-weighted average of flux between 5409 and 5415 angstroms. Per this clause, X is 19.7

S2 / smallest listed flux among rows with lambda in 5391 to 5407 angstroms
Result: 19.2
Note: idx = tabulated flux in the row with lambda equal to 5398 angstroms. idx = 19.6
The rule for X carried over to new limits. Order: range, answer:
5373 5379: 20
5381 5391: 20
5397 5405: 19.5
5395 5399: 19.6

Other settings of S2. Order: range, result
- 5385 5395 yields 19.8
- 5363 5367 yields 21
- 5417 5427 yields 20.4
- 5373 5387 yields 19.9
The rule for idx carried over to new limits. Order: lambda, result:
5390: 19.8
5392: 19.8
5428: 20.6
